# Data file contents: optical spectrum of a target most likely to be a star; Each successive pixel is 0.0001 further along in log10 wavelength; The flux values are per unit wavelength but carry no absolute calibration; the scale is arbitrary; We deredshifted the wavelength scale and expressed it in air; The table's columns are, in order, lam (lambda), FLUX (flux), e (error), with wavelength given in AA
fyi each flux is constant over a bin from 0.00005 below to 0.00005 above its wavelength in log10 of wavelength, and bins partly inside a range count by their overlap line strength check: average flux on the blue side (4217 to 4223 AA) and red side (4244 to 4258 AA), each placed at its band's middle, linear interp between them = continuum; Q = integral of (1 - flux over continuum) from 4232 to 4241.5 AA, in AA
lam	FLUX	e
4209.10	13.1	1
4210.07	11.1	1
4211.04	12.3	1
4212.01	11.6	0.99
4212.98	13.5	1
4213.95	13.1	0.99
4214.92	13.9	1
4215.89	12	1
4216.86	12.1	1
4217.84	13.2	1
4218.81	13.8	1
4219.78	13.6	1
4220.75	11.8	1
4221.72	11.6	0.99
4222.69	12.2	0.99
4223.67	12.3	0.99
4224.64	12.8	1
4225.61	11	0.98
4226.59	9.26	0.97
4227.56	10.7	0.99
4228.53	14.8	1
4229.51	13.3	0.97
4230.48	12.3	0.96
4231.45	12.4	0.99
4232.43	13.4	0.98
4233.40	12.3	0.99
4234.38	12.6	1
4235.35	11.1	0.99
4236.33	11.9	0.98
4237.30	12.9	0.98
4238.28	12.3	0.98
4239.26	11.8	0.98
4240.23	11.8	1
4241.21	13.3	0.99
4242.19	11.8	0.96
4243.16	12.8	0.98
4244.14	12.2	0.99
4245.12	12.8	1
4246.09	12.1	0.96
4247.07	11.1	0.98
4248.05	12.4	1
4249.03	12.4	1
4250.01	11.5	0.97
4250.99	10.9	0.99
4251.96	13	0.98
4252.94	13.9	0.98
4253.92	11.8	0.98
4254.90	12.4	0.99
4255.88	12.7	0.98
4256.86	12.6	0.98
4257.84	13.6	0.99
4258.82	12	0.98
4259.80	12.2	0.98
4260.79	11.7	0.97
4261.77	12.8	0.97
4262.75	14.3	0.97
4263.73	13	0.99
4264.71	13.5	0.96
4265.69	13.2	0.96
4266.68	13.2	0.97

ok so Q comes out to 0.1 AA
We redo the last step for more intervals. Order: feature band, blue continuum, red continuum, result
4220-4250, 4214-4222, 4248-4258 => 1.05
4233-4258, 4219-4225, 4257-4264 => 0.71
